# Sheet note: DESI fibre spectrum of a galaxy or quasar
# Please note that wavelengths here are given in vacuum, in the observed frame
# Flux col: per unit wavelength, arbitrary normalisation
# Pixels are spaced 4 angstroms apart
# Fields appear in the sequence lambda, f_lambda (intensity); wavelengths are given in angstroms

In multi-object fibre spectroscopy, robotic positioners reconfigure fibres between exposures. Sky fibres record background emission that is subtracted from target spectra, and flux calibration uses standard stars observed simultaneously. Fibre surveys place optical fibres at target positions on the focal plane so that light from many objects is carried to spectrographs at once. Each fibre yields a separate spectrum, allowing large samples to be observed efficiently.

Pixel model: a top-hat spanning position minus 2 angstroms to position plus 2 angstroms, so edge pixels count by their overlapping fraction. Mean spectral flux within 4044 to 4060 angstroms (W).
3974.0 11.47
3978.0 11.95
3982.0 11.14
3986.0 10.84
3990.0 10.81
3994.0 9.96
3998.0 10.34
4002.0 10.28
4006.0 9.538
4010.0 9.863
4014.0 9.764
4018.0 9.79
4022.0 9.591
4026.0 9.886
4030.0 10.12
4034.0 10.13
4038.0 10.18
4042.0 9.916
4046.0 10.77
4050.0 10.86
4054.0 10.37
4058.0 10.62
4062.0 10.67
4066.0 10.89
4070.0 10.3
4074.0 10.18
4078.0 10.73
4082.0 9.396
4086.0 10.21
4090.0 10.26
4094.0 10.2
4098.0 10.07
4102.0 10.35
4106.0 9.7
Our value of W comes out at 10.7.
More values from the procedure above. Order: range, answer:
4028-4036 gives 10.1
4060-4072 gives 10.6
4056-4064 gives 10.6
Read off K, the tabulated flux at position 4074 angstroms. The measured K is 10.18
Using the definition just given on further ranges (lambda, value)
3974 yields 11.47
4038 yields 10.18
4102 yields 10.35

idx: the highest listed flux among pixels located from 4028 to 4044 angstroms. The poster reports 10.18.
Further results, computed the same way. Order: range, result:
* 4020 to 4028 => 9.886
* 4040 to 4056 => 10.86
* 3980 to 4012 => 11.14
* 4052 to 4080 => 10.89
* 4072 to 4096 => 10.73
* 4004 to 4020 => 9.863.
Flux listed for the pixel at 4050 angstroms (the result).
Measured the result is 10.86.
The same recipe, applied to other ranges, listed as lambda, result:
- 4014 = 9.764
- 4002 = 10.28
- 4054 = 10.37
